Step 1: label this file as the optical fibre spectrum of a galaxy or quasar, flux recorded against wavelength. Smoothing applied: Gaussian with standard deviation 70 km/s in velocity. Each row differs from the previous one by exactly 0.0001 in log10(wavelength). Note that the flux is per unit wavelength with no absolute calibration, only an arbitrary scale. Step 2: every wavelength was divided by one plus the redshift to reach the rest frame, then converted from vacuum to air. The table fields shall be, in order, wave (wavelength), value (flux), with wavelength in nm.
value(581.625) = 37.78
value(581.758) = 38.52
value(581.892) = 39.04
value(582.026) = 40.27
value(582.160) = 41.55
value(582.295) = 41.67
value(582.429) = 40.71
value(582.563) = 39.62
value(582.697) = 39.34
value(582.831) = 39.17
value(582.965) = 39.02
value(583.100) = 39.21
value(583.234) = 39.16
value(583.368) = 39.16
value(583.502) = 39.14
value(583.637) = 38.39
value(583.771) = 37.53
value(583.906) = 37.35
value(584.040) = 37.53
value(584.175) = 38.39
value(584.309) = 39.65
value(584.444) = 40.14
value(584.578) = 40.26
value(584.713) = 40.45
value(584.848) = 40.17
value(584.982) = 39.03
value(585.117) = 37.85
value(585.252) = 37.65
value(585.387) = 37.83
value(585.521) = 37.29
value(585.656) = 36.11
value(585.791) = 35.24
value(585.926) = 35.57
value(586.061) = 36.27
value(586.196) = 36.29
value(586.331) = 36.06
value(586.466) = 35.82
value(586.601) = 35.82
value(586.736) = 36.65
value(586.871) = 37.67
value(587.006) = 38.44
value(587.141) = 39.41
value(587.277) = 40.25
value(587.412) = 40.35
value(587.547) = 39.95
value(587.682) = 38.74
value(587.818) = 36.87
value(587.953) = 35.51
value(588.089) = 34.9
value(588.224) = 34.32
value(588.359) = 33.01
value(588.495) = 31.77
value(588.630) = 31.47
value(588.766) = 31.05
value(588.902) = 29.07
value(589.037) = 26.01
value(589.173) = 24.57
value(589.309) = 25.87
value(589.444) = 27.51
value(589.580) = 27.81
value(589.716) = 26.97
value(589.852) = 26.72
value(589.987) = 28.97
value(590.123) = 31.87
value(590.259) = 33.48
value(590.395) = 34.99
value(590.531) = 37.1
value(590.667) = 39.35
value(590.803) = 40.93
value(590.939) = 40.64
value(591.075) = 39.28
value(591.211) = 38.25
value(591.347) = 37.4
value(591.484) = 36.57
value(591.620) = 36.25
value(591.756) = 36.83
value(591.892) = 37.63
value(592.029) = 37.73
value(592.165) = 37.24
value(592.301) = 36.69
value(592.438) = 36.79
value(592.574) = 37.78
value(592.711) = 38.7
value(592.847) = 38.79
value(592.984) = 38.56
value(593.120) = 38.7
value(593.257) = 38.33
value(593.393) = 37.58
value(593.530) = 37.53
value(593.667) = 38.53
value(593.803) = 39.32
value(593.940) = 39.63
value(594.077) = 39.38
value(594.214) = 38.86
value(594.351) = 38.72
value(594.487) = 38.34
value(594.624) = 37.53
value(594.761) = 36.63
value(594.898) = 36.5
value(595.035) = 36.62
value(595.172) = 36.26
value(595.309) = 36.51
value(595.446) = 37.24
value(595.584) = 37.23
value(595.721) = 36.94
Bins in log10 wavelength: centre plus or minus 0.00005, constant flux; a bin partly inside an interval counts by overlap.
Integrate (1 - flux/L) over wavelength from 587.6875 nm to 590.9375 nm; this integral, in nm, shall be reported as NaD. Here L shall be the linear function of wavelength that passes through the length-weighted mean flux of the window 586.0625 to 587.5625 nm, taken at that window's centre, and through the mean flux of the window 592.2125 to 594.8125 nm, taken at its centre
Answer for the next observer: 0.503 nm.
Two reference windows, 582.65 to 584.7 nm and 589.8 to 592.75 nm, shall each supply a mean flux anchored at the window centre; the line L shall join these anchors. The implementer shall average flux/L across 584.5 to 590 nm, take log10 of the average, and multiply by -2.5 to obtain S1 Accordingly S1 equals 0.09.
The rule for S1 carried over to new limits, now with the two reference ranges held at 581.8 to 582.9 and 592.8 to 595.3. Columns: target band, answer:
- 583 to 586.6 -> 0.05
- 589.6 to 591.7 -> 0.10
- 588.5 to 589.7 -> 0.36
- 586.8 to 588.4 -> 0.05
